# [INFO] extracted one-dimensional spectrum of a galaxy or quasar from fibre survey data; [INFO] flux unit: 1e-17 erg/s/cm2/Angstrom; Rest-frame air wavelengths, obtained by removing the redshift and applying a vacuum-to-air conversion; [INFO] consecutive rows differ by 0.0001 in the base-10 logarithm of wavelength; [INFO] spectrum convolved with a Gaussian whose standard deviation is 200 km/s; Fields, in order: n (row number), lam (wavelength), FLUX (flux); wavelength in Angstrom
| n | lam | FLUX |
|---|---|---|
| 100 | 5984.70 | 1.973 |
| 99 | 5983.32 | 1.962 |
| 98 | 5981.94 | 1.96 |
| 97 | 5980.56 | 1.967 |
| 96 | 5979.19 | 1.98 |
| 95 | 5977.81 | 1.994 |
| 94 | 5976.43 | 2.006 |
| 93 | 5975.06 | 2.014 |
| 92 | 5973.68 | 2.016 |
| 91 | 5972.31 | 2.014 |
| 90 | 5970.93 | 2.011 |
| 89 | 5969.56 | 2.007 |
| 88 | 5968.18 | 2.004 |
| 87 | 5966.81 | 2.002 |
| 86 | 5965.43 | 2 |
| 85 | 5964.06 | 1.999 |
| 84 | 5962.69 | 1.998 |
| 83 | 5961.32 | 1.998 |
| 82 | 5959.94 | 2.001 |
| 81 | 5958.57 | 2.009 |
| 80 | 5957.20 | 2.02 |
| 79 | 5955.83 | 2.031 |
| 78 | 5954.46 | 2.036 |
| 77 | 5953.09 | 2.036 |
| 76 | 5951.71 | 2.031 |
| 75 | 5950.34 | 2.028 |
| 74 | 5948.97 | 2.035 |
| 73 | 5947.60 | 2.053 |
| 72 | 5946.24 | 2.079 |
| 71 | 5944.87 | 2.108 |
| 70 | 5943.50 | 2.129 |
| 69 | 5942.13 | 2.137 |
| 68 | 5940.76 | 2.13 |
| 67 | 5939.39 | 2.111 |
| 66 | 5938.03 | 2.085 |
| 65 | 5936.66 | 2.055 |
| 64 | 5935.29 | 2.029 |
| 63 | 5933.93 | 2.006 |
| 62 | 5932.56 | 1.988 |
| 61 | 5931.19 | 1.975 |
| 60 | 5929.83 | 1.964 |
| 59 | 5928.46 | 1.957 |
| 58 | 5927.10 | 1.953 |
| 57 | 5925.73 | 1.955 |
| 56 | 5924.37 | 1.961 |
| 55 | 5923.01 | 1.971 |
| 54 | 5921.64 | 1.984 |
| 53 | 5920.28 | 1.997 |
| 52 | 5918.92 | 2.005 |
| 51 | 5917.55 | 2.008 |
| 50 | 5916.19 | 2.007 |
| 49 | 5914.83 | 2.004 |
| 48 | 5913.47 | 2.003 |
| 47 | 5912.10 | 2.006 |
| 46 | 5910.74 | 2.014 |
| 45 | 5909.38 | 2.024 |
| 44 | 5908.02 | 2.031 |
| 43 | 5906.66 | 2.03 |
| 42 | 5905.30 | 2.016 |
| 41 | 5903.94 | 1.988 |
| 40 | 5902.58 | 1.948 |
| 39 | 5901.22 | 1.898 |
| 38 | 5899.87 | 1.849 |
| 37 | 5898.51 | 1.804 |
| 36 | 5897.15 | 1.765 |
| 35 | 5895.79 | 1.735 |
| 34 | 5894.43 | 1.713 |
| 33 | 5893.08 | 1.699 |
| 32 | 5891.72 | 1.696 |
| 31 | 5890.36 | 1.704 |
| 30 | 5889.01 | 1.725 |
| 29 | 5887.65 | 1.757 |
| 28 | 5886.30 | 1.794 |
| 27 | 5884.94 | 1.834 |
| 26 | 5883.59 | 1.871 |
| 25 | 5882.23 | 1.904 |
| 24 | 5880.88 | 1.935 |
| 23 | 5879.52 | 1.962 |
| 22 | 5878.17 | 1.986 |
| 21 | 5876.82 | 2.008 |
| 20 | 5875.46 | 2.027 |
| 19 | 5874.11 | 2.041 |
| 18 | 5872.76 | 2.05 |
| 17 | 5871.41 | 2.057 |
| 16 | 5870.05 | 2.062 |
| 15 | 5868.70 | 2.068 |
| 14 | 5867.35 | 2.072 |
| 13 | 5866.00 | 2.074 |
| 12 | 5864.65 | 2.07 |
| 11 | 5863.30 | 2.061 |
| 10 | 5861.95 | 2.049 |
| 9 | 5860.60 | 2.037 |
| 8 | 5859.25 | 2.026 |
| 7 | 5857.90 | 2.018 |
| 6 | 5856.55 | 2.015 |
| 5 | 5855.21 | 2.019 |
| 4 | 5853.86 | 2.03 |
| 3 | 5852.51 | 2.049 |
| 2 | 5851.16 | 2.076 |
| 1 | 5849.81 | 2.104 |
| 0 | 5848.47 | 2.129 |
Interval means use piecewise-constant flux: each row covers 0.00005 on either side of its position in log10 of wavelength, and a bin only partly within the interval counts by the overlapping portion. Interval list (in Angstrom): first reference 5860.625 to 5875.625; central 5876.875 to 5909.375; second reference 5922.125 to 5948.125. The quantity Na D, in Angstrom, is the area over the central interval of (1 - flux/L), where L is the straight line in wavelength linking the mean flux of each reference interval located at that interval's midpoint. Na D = 2.99 Angstrom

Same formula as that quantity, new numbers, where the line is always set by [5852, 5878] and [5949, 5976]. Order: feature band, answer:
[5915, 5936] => 0.4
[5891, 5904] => 1.5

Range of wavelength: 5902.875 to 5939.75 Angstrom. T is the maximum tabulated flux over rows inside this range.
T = 2.111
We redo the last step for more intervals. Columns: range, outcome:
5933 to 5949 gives 2.137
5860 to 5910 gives 2.074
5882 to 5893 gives 1.904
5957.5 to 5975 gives 2.016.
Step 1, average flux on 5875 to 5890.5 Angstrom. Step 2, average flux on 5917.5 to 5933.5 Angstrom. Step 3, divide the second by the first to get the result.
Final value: 1.1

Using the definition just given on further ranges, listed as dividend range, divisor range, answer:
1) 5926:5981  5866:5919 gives 1.05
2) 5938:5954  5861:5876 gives 1.01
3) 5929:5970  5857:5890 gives 1.03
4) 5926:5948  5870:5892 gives 1.07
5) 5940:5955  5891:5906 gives 1.13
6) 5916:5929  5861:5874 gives 0.96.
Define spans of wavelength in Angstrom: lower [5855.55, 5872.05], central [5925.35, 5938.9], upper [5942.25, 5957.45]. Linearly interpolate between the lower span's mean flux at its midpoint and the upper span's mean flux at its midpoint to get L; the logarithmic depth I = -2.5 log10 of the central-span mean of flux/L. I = 0.03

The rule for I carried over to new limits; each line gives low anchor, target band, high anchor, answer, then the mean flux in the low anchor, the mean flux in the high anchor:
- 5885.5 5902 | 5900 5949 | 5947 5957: -0.06 mag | 1.76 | 2.03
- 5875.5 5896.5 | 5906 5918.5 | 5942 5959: -0.05 mag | 1.83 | 2.05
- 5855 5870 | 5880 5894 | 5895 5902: 0.06 mag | 2.05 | 1.81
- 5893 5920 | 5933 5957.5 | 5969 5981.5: -0.05 mag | 1.93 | 2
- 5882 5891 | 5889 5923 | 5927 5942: -0.01 mag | 1.79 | 2.03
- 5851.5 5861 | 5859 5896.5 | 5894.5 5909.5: 0.02 mag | 2.03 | 1.9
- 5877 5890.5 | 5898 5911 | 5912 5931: -0.02 mag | 1.86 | 1.98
